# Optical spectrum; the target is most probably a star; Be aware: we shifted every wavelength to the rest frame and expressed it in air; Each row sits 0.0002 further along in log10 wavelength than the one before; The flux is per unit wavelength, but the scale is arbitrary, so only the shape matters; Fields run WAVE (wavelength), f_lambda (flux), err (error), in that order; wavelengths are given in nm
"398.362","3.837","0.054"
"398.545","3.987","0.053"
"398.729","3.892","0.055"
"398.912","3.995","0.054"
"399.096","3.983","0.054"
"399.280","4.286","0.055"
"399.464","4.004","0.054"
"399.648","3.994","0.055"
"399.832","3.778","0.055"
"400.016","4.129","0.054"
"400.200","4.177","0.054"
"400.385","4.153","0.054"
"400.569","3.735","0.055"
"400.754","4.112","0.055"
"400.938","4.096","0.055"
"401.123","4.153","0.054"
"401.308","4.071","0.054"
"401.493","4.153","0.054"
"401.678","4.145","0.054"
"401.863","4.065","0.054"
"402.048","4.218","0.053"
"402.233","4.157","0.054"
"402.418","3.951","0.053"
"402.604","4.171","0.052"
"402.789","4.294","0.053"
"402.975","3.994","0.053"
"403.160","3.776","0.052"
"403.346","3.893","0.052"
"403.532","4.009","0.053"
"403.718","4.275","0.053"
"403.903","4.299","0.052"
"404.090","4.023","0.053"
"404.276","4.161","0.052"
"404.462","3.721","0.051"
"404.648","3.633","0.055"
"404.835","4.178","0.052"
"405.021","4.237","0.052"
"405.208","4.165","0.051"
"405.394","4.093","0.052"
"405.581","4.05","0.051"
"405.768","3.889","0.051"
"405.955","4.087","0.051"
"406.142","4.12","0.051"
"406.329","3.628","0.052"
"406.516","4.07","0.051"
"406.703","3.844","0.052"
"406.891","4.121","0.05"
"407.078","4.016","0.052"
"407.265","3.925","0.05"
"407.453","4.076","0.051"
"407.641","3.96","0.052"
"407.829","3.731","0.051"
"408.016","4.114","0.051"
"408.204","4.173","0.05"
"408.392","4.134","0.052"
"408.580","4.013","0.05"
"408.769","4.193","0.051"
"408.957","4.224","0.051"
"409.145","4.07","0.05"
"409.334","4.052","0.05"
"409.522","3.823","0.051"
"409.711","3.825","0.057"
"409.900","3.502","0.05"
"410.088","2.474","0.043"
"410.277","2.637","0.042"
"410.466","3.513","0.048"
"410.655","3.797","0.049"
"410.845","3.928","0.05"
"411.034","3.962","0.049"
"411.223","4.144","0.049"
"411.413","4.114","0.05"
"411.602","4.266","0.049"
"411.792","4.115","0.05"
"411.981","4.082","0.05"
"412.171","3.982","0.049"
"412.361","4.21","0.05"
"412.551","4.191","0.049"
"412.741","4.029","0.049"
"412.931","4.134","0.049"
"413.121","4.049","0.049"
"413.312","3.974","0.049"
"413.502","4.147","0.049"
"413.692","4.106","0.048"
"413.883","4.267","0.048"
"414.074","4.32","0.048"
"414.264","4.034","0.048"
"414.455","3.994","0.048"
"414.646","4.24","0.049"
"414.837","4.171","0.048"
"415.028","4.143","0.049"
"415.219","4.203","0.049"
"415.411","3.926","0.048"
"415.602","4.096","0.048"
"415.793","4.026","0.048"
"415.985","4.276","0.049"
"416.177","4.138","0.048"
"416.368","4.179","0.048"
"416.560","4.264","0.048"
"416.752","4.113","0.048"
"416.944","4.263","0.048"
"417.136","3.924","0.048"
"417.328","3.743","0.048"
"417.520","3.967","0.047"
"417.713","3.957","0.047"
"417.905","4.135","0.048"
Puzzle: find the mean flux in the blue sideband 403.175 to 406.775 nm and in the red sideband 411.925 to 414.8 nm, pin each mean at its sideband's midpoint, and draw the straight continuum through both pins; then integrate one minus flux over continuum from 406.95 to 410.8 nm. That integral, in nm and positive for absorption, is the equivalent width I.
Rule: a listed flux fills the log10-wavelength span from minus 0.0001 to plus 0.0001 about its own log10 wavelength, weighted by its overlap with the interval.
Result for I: 0.233 nm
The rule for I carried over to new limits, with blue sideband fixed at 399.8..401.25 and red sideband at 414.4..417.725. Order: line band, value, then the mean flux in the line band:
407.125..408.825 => 0.017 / 4.03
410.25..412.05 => 0.080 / 3.9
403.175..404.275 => -0.006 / 4.08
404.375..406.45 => 0.042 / 3.98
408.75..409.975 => 0.038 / 3.95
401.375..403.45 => -0.008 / 4.07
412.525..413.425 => 0.004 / 4.07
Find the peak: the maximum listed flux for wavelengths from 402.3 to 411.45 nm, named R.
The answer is 4.299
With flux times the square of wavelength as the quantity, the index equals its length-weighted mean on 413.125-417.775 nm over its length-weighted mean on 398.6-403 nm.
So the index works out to 1.08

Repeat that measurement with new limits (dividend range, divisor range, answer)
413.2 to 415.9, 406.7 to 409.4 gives 1.05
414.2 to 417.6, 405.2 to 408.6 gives 1.07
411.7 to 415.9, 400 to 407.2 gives 1.07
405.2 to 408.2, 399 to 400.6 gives 1.02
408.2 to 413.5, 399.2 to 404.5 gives 1.01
